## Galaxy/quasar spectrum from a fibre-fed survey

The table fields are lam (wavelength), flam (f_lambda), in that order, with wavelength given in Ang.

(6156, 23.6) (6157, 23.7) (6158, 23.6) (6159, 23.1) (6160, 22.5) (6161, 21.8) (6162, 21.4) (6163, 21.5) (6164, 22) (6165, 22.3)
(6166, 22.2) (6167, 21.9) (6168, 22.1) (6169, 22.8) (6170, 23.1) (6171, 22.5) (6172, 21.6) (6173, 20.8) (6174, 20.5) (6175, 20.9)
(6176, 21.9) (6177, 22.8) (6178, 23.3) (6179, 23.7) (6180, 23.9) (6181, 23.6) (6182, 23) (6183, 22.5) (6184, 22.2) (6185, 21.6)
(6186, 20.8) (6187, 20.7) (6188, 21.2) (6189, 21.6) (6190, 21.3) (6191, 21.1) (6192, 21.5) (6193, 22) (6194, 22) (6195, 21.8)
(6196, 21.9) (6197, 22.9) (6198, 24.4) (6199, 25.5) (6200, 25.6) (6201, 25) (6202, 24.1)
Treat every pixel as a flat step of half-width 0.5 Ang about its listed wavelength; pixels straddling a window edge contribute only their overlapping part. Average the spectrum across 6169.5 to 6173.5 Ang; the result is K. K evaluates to 22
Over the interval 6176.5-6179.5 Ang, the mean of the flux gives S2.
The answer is 23.3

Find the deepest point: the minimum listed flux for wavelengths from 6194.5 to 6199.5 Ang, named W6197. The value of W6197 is 21.8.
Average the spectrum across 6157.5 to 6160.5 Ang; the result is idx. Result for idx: 23.1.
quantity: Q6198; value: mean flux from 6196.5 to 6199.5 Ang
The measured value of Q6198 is 24.3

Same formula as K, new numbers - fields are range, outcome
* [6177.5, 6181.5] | 23.6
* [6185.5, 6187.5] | 20.8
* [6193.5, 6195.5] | 21.9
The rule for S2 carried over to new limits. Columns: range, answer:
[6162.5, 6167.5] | 22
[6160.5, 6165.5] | 21.8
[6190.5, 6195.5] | 21.7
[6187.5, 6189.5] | 21.4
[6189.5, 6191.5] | 21.2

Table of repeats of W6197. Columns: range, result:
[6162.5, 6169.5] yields 21.5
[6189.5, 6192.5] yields 21.1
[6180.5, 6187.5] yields 20.7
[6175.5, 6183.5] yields 21.9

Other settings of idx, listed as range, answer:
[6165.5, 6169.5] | 22.2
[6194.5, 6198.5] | 22.8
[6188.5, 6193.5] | 21.5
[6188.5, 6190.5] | 21.5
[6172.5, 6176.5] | 21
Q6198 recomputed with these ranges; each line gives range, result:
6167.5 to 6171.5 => 22.6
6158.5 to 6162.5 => 22.2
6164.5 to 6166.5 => 22.2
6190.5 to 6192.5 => 21.3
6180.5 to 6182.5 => 23.3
